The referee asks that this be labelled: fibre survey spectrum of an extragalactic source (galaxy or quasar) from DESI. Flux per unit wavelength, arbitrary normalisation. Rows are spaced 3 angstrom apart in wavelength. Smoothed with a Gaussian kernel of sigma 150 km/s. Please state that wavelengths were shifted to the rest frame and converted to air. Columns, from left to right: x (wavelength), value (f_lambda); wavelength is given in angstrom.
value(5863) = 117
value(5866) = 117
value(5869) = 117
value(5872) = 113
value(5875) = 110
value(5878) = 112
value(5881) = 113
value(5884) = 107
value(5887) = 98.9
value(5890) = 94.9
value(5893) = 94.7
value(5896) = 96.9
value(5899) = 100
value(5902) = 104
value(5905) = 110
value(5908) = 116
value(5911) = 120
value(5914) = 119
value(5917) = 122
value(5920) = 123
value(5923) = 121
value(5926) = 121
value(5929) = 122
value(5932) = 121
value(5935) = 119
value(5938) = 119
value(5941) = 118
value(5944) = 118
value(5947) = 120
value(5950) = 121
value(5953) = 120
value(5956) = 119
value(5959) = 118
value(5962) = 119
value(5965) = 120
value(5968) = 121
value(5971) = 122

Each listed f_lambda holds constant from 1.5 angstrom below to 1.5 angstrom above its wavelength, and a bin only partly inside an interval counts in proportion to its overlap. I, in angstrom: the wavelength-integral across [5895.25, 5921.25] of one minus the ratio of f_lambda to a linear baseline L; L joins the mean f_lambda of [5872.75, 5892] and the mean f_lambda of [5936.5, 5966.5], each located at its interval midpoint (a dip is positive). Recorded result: -0.4 angstrom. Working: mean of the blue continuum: 106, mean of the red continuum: 119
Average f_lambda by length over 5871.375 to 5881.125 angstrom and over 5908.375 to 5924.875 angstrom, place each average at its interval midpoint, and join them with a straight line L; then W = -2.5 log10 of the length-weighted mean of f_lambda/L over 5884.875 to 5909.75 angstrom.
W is 0.14 mag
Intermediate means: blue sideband 112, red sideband 121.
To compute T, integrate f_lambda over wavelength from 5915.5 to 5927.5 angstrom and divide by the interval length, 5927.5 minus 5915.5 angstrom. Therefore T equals 122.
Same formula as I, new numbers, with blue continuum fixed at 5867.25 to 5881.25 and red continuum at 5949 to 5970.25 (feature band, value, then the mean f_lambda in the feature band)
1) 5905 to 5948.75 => -0.9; 120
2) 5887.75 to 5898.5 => 1.7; 96.2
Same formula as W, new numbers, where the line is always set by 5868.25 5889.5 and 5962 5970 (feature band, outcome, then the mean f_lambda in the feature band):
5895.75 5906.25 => 0.09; 103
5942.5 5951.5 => -0.02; 120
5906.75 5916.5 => -0.05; 119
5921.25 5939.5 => -0.04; 121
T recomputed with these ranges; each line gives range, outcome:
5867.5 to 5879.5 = 113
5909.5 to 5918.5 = 120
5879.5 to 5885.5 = 110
